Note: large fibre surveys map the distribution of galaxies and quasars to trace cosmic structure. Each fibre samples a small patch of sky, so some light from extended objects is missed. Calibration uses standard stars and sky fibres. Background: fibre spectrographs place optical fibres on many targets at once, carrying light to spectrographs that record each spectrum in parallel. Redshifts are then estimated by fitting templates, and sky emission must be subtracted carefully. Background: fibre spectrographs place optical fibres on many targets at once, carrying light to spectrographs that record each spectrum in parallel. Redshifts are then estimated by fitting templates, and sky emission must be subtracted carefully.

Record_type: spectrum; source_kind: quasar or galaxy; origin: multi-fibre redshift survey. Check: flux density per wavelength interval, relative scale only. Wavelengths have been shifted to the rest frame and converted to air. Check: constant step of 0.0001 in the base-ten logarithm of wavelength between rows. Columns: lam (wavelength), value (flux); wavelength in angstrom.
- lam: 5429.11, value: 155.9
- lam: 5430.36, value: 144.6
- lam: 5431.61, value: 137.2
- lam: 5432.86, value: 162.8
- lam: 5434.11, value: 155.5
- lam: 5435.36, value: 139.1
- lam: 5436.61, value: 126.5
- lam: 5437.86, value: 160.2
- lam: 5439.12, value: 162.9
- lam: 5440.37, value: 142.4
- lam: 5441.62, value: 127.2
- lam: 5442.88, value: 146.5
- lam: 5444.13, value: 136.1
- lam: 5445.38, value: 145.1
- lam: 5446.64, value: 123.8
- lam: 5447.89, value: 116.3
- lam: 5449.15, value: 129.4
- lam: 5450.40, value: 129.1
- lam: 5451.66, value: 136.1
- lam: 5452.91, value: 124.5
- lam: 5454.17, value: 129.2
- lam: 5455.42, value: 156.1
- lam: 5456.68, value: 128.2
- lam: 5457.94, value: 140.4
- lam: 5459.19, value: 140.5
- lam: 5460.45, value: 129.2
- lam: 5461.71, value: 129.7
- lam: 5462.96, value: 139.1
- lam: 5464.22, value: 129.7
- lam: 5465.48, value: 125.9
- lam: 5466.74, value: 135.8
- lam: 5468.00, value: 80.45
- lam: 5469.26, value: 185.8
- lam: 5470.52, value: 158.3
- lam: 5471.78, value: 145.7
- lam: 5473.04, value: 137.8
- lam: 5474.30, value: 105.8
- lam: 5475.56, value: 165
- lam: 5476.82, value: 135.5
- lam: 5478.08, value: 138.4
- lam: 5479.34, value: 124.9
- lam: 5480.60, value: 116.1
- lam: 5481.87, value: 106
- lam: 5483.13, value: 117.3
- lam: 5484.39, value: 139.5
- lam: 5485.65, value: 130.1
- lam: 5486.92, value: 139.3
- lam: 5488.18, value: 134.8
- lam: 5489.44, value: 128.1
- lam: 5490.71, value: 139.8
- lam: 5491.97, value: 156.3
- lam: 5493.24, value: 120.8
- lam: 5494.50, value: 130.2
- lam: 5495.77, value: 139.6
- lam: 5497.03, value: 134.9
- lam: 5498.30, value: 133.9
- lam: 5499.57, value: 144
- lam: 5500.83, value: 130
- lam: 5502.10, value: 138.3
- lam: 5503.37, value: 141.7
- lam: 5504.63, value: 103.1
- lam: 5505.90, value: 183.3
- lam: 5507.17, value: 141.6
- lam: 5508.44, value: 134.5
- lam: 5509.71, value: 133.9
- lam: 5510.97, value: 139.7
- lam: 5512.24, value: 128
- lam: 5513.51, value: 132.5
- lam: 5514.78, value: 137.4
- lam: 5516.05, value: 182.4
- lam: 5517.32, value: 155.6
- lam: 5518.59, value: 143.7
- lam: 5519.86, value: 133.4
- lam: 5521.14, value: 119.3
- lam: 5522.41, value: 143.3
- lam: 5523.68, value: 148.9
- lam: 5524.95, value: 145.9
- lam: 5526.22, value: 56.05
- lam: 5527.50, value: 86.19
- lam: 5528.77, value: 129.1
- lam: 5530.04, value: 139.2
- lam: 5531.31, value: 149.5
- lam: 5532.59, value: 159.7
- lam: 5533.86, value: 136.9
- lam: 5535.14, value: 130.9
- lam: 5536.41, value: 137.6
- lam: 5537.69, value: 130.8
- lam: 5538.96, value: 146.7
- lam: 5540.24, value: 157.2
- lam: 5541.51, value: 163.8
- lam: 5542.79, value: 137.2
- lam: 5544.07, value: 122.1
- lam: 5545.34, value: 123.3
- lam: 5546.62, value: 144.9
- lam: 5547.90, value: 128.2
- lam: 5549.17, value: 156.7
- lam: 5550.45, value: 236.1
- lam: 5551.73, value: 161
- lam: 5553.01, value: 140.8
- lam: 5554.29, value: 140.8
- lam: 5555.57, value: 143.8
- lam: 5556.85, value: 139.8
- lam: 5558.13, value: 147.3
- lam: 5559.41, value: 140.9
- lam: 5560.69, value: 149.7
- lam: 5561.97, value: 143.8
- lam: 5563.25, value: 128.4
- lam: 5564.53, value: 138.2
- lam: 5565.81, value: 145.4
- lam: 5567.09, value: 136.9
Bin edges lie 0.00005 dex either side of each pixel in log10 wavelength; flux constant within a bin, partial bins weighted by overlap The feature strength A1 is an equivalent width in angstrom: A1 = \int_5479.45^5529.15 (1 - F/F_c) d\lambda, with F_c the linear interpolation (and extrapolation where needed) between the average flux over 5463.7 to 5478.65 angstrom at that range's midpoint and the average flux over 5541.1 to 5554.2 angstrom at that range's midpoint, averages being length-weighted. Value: 3.4 angstrom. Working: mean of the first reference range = 137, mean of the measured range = 133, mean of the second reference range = 151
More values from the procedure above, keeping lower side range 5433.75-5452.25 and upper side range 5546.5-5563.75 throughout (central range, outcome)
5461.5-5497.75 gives 2.2 angstrom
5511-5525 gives 0.4 angstrom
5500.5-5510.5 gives 0.4 angstrom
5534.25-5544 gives 0.4 angstrom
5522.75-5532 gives 1.5 angstrom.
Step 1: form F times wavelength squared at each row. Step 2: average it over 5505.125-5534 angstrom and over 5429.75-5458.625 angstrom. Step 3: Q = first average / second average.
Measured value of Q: 1.01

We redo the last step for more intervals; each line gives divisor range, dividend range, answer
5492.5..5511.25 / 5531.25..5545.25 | 1.05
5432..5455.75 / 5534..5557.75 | 1.09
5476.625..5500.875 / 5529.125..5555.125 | 1.14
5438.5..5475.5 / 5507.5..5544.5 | 1.03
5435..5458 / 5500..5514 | 1.03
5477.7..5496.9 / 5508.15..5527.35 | 1.04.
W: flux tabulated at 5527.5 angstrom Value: 86.19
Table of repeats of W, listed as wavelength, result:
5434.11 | 155.5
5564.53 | 138.2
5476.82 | 135.5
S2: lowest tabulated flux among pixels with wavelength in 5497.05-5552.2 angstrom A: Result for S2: 56.05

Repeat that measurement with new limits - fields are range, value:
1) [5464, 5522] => 80.45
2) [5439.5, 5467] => 116.3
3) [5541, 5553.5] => 122.1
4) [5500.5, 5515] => 103.1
